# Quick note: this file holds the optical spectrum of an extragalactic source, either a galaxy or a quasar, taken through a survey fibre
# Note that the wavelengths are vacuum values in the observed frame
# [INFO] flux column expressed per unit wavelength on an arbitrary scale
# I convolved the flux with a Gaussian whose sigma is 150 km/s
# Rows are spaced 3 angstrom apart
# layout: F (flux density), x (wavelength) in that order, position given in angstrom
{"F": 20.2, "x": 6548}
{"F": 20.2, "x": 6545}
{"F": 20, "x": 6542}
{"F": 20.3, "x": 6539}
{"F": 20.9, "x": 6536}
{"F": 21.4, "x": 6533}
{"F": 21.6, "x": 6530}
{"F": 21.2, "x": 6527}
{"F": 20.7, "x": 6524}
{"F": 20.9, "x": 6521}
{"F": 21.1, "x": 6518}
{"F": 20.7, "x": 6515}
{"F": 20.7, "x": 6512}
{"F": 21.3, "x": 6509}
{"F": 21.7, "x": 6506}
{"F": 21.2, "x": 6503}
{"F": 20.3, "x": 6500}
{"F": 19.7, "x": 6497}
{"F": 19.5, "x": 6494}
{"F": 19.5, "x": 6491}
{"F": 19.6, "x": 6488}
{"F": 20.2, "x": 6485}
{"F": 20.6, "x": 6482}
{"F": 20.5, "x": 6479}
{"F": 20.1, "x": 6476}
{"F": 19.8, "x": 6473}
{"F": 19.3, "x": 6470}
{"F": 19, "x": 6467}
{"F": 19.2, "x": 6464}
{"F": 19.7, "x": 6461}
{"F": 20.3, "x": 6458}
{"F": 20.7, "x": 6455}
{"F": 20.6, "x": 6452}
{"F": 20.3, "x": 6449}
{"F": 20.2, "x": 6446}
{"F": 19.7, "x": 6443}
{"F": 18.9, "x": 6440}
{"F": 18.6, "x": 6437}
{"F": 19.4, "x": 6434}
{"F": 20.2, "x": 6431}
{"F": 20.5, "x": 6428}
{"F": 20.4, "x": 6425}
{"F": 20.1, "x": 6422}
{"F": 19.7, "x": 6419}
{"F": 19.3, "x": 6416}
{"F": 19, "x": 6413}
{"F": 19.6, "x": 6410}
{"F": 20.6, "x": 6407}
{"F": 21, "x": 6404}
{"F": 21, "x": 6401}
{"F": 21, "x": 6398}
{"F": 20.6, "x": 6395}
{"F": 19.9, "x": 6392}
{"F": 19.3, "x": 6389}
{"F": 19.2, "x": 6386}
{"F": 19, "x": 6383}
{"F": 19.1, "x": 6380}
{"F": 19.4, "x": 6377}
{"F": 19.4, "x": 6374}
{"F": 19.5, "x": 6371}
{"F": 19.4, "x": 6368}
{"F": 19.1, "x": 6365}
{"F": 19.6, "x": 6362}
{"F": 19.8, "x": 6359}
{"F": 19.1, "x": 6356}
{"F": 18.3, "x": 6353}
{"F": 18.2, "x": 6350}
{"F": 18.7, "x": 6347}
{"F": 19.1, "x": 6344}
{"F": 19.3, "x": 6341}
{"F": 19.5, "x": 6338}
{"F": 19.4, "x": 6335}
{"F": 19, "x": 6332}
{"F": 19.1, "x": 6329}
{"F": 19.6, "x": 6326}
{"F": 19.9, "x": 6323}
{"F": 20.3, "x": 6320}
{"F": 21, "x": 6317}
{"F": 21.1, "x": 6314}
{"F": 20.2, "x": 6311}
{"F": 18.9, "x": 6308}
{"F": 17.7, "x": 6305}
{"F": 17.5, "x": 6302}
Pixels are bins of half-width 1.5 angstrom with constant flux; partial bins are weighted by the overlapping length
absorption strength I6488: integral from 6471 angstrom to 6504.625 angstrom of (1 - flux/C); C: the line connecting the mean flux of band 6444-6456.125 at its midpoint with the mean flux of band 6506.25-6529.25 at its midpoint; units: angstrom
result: 1.1 angstrom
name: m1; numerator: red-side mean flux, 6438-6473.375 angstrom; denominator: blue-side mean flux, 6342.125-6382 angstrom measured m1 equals 1.03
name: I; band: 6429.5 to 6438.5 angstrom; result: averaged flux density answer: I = 19.4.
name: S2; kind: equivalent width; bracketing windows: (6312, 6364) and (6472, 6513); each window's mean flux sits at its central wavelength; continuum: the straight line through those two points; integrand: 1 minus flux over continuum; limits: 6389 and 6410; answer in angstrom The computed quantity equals -0.7 angstrom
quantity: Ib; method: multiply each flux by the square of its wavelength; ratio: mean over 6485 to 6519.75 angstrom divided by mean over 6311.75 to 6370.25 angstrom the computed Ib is 1.1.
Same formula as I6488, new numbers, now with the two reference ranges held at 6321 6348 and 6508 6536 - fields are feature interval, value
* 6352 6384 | 0.6 angstrom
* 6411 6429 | 0.3 angstrom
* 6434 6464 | 0.8 angstrom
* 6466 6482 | 0.6 angstrom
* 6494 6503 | 0.3 angstrom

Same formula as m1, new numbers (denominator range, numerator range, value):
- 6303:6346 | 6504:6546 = 1.07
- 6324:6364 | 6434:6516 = 1.05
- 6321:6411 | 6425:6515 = 1.03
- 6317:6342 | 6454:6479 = 1.01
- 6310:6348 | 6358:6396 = 0.99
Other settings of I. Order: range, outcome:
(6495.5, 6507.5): 20.7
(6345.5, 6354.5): 18.4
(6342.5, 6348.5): 18.9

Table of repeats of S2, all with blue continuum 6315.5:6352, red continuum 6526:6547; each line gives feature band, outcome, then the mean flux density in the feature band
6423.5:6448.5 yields 0.42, 19.8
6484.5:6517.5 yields 0.18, 20.4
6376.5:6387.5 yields 0.32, 19.2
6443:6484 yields 0.55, 20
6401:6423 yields -0.04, 20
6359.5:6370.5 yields 0.11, 19.4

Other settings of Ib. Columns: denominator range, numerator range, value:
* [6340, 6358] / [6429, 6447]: 1.07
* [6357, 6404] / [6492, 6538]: 1.10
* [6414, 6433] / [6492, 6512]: 1.06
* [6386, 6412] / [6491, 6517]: 1.05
